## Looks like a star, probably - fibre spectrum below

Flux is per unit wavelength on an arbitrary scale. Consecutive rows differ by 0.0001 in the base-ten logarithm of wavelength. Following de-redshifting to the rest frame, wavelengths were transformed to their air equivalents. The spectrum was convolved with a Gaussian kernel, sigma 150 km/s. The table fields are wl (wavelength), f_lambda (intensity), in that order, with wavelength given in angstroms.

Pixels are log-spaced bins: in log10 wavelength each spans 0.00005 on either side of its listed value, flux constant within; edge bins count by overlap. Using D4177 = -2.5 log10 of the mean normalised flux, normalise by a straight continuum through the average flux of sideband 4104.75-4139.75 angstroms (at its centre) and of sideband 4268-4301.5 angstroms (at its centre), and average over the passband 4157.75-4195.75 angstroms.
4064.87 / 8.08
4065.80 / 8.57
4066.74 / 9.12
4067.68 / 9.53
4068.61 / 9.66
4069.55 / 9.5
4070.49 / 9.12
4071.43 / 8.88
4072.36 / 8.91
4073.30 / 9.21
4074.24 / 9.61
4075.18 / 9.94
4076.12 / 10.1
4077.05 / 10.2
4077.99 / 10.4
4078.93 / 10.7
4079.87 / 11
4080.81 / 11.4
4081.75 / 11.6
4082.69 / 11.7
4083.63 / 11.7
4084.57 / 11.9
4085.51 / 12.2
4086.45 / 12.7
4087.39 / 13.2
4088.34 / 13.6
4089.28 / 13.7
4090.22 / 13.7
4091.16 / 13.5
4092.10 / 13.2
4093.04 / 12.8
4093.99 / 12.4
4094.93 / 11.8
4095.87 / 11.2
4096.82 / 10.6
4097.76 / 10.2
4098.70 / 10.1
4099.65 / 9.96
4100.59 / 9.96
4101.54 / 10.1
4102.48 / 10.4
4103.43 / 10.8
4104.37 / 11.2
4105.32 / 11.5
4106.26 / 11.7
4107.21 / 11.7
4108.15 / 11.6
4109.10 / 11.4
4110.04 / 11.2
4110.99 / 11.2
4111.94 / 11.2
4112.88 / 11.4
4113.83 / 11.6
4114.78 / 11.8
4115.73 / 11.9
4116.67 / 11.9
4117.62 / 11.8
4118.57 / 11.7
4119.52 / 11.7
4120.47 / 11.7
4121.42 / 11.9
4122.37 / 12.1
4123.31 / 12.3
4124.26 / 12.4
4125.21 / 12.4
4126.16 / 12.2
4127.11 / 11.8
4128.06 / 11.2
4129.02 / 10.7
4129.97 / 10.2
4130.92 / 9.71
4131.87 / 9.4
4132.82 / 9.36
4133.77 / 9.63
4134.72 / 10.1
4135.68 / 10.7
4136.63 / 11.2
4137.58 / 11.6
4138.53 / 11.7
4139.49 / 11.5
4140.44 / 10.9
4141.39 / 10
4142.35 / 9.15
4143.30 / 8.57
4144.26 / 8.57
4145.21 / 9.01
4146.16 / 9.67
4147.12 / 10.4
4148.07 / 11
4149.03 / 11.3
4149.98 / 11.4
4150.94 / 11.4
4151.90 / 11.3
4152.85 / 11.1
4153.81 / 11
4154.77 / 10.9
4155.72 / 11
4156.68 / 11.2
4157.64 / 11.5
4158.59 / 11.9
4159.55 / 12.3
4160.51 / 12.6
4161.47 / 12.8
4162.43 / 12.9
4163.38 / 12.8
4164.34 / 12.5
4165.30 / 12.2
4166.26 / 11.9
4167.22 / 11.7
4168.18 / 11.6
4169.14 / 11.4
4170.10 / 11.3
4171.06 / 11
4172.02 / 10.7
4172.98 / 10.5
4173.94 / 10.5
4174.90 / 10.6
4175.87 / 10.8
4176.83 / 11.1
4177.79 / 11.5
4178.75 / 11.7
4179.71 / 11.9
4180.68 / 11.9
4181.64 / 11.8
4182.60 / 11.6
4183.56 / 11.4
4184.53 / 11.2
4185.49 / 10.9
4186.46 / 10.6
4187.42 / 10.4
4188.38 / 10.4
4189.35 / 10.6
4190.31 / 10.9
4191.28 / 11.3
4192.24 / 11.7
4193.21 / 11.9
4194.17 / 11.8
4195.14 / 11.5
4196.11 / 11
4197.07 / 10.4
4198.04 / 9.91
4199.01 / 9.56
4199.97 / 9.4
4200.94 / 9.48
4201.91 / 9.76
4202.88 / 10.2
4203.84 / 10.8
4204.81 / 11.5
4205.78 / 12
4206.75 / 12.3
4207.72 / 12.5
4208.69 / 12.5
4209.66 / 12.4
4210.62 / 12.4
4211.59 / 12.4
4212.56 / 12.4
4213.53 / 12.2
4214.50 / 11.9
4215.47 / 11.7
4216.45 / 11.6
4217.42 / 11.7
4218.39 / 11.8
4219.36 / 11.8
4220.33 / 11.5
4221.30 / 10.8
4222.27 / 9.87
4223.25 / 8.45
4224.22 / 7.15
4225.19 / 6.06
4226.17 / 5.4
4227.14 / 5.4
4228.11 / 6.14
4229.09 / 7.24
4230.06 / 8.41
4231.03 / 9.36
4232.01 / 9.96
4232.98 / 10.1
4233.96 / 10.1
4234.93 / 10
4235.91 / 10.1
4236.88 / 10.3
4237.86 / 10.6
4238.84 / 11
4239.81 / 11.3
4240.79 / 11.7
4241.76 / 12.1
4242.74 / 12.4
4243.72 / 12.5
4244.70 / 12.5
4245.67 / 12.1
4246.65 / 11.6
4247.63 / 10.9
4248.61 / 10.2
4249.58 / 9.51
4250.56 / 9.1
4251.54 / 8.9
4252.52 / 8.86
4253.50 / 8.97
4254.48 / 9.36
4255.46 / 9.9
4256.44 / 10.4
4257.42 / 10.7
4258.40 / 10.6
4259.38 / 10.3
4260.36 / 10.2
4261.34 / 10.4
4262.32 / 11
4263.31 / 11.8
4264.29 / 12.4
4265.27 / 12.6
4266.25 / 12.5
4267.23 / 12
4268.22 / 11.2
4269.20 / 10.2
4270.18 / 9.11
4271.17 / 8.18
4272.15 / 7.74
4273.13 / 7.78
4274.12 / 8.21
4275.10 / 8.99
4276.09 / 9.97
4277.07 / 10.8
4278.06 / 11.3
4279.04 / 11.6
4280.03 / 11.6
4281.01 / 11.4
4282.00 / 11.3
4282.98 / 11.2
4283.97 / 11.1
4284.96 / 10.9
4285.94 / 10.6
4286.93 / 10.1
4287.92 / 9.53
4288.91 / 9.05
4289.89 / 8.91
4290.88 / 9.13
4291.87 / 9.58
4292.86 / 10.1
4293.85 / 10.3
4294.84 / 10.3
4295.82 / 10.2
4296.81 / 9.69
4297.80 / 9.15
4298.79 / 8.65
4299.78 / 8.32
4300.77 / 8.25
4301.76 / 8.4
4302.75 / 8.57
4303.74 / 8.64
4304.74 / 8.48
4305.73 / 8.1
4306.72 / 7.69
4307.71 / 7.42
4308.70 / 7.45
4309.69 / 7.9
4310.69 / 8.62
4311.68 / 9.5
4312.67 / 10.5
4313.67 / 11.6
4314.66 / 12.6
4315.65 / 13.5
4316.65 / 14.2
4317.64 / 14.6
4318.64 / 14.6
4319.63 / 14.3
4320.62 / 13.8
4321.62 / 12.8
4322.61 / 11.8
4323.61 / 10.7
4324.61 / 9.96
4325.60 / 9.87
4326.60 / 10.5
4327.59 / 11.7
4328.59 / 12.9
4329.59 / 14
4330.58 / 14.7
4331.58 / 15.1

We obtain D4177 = -0.06 mag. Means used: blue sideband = 11.3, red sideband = 9.82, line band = 11.5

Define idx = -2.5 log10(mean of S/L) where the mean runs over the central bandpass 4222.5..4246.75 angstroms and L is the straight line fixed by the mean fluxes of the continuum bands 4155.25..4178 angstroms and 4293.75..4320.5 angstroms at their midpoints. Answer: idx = 0.128 mag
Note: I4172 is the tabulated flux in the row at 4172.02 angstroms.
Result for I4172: 10.7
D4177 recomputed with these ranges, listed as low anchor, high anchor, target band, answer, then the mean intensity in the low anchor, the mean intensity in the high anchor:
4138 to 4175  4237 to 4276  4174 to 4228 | 0.01 mag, 11.1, 10.5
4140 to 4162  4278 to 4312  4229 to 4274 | -0.05 mag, 10.8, 9.49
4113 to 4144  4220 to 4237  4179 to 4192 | -0.16 mag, 11.1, 8.63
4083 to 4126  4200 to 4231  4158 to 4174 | -0.08 mag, 11.8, 10.3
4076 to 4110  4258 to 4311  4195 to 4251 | -0.01 mag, 11.6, 9.8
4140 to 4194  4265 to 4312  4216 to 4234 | 0.15 mag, 11.2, 9.62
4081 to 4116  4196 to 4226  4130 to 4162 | 0.06 mag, 11.7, 10.8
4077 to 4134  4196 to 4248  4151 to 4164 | -0.07 mag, 11.5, 10.5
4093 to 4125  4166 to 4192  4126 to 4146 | 0.10 mag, 11.4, 11.2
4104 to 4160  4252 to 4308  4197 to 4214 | -0.08 mag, 11.1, 9.9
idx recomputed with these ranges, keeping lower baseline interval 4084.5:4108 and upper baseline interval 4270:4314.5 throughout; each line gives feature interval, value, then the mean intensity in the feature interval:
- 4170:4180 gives -0.019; 11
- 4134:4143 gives 0.058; 10.7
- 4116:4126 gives -0.049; 12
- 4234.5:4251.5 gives -0.097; 11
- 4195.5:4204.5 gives 0.048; 10.1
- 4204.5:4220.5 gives -0.159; 12.1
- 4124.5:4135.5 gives 0.072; 10.6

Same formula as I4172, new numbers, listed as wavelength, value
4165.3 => 12.2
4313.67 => 11.6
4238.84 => 11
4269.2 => 10.2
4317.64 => 14.6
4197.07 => 10.4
